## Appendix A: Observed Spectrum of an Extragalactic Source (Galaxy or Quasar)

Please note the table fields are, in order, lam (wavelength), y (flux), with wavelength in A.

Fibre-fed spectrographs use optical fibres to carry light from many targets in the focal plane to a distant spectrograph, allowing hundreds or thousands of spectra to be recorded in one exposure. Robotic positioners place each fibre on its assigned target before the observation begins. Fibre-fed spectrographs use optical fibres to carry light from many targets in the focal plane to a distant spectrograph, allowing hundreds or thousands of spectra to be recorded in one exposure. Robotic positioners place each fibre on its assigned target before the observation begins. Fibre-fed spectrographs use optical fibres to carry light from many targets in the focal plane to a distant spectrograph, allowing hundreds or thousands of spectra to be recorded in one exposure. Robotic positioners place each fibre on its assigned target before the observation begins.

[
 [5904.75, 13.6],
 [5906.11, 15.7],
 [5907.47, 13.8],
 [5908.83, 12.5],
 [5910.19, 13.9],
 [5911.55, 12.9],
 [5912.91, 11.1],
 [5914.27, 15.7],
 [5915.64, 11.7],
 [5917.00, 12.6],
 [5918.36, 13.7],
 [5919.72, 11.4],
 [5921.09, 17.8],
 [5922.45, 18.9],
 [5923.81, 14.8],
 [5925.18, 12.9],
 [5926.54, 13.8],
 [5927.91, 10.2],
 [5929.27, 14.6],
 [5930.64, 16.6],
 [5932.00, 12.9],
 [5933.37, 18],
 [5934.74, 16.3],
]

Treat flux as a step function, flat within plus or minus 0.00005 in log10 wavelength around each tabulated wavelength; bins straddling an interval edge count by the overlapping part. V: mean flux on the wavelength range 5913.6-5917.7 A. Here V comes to 13.3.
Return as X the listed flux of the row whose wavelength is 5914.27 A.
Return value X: 15.7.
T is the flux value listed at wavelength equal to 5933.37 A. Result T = 18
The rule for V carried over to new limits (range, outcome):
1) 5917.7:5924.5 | 15.3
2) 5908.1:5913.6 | 12.6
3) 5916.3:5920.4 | 12.6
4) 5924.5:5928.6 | 12.3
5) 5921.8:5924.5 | 16.8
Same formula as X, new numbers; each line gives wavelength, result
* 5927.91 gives 10.2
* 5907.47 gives 13.8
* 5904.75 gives 13.6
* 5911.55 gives 12.9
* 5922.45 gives 18.9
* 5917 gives 12.6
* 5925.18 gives 12.9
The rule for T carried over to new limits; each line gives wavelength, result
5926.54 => 13.8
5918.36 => 13.7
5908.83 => 12.5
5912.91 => 11.1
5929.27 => 14.6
